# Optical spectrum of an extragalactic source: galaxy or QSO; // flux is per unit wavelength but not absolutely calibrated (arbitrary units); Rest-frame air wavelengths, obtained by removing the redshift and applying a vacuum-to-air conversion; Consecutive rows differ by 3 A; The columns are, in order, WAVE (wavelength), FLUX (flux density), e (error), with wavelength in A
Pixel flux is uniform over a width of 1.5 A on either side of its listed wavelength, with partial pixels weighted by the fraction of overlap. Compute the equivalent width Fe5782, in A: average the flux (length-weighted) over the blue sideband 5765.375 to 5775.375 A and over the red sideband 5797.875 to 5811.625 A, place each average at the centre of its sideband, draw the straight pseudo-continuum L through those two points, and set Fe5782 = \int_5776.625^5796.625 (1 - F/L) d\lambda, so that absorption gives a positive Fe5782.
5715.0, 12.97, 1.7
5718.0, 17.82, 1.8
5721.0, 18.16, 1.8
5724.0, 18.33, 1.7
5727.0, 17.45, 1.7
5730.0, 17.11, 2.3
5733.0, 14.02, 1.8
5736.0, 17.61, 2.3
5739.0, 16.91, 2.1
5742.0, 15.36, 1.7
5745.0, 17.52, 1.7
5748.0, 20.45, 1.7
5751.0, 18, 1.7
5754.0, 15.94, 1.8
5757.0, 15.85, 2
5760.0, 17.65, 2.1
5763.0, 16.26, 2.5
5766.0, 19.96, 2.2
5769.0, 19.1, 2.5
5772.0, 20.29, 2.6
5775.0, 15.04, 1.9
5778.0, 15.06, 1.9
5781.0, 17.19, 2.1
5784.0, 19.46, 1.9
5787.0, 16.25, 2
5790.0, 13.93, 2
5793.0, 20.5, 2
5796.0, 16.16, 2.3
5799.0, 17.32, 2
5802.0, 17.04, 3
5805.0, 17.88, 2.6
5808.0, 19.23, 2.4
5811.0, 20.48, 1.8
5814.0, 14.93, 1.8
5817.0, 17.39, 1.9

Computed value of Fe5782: 1.7 A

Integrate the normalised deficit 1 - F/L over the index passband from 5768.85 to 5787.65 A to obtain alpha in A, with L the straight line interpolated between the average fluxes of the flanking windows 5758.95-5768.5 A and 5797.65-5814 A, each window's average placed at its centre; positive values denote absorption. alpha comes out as 0.69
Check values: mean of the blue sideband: 18.1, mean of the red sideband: 18.1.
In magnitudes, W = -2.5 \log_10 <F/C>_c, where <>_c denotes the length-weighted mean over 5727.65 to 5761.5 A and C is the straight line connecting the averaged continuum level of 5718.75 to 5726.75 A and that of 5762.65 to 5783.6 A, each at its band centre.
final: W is 0.06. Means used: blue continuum 18.1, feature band 17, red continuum 17.7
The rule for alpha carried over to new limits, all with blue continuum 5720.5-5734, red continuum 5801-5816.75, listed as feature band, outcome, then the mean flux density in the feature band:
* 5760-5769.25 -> -0.4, 18.2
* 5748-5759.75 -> 0.1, 17.2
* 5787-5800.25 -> 0.6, 16.9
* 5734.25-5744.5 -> 0.3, 16.7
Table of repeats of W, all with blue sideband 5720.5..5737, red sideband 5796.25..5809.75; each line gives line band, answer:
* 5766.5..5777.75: -0.03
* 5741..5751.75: -0.04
